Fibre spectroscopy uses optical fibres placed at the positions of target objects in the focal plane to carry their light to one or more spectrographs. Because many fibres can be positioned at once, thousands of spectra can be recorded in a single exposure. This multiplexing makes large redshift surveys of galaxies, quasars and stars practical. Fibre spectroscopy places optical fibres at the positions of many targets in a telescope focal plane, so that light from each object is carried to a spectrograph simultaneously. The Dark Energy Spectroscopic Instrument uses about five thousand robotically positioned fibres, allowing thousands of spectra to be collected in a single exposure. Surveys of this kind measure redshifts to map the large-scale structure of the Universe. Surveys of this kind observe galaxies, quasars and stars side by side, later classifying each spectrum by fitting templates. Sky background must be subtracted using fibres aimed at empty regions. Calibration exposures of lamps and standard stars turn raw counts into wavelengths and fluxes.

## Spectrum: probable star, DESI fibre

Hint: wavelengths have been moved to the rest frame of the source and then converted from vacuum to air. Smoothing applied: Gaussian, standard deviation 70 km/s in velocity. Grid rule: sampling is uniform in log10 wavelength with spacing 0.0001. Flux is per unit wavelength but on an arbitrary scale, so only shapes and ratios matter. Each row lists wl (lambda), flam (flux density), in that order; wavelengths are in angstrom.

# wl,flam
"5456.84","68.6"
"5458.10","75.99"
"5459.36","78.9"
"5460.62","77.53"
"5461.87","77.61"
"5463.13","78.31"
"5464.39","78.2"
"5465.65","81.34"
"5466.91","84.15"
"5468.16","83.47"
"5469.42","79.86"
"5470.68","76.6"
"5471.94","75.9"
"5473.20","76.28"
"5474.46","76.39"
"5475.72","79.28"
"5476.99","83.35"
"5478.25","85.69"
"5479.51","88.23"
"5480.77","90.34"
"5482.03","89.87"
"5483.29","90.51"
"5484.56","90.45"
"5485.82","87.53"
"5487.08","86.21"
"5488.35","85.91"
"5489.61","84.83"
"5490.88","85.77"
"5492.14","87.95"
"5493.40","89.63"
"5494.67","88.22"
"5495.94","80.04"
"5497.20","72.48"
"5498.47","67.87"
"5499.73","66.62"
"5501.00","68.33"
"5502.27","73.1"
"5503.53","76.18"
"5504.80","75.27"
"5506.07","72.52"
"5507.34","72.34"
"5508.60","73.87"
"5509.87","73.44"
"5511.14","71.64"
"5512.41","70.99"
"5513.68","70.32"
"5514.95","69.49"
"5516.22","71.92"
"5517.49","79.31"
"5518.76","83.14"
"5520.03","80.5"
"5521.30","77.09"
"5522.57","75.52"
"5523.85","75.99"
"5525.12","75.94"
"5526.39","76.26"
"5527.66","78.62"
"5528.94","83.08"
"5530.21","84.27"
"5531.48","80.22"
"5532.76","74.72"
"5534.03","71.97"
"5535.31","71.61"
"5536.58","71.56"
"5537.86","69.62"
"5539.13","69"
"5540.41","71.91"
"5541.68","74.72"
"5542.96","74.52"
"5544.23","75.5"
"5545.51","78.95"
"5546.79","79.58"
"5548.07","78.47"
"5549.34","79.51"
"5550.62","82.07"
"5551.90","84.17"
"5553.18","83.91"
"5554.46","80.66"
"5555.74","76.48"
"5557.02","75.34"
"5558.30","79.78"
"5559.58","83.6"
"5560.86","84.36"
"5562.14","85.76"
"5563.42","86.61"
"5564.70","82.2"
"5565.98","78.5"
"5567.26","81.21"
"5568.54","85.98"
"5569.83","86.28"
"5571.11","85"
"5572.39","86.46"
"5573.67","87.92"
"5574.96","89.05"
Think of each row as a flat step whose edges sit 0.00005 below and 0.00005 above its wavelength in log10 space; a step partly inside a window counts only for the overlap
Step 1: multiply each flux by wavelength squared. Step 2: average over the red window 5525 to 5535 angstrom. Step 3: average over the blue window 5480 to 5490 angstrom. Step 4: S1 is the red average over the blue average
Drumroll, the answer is 0.90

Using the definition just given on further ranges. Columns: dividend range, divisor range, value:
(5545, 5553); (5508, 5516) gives 1.14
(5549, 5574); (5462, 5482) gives 1.05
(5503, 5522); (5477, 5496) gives 0.86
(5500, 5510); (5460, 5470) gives 0.92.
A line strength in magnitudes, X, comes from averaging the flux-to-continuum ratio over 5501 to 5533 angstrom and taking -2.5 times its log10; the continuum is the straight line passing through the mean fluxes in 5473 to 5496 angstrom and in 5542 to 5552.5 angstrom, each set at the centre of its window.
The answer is 0.09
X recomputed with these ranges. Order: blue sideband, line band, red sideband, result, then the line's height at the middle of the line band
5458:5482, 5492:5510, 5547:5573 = 0.078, 81.3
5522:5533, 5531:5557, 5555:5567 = 0.049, 79.9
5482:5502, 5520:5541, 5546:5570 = 0.087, 81.9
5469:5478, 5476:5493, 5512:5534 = -0.121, 78.1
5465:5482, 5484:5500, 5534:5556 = -0.032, 80.5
